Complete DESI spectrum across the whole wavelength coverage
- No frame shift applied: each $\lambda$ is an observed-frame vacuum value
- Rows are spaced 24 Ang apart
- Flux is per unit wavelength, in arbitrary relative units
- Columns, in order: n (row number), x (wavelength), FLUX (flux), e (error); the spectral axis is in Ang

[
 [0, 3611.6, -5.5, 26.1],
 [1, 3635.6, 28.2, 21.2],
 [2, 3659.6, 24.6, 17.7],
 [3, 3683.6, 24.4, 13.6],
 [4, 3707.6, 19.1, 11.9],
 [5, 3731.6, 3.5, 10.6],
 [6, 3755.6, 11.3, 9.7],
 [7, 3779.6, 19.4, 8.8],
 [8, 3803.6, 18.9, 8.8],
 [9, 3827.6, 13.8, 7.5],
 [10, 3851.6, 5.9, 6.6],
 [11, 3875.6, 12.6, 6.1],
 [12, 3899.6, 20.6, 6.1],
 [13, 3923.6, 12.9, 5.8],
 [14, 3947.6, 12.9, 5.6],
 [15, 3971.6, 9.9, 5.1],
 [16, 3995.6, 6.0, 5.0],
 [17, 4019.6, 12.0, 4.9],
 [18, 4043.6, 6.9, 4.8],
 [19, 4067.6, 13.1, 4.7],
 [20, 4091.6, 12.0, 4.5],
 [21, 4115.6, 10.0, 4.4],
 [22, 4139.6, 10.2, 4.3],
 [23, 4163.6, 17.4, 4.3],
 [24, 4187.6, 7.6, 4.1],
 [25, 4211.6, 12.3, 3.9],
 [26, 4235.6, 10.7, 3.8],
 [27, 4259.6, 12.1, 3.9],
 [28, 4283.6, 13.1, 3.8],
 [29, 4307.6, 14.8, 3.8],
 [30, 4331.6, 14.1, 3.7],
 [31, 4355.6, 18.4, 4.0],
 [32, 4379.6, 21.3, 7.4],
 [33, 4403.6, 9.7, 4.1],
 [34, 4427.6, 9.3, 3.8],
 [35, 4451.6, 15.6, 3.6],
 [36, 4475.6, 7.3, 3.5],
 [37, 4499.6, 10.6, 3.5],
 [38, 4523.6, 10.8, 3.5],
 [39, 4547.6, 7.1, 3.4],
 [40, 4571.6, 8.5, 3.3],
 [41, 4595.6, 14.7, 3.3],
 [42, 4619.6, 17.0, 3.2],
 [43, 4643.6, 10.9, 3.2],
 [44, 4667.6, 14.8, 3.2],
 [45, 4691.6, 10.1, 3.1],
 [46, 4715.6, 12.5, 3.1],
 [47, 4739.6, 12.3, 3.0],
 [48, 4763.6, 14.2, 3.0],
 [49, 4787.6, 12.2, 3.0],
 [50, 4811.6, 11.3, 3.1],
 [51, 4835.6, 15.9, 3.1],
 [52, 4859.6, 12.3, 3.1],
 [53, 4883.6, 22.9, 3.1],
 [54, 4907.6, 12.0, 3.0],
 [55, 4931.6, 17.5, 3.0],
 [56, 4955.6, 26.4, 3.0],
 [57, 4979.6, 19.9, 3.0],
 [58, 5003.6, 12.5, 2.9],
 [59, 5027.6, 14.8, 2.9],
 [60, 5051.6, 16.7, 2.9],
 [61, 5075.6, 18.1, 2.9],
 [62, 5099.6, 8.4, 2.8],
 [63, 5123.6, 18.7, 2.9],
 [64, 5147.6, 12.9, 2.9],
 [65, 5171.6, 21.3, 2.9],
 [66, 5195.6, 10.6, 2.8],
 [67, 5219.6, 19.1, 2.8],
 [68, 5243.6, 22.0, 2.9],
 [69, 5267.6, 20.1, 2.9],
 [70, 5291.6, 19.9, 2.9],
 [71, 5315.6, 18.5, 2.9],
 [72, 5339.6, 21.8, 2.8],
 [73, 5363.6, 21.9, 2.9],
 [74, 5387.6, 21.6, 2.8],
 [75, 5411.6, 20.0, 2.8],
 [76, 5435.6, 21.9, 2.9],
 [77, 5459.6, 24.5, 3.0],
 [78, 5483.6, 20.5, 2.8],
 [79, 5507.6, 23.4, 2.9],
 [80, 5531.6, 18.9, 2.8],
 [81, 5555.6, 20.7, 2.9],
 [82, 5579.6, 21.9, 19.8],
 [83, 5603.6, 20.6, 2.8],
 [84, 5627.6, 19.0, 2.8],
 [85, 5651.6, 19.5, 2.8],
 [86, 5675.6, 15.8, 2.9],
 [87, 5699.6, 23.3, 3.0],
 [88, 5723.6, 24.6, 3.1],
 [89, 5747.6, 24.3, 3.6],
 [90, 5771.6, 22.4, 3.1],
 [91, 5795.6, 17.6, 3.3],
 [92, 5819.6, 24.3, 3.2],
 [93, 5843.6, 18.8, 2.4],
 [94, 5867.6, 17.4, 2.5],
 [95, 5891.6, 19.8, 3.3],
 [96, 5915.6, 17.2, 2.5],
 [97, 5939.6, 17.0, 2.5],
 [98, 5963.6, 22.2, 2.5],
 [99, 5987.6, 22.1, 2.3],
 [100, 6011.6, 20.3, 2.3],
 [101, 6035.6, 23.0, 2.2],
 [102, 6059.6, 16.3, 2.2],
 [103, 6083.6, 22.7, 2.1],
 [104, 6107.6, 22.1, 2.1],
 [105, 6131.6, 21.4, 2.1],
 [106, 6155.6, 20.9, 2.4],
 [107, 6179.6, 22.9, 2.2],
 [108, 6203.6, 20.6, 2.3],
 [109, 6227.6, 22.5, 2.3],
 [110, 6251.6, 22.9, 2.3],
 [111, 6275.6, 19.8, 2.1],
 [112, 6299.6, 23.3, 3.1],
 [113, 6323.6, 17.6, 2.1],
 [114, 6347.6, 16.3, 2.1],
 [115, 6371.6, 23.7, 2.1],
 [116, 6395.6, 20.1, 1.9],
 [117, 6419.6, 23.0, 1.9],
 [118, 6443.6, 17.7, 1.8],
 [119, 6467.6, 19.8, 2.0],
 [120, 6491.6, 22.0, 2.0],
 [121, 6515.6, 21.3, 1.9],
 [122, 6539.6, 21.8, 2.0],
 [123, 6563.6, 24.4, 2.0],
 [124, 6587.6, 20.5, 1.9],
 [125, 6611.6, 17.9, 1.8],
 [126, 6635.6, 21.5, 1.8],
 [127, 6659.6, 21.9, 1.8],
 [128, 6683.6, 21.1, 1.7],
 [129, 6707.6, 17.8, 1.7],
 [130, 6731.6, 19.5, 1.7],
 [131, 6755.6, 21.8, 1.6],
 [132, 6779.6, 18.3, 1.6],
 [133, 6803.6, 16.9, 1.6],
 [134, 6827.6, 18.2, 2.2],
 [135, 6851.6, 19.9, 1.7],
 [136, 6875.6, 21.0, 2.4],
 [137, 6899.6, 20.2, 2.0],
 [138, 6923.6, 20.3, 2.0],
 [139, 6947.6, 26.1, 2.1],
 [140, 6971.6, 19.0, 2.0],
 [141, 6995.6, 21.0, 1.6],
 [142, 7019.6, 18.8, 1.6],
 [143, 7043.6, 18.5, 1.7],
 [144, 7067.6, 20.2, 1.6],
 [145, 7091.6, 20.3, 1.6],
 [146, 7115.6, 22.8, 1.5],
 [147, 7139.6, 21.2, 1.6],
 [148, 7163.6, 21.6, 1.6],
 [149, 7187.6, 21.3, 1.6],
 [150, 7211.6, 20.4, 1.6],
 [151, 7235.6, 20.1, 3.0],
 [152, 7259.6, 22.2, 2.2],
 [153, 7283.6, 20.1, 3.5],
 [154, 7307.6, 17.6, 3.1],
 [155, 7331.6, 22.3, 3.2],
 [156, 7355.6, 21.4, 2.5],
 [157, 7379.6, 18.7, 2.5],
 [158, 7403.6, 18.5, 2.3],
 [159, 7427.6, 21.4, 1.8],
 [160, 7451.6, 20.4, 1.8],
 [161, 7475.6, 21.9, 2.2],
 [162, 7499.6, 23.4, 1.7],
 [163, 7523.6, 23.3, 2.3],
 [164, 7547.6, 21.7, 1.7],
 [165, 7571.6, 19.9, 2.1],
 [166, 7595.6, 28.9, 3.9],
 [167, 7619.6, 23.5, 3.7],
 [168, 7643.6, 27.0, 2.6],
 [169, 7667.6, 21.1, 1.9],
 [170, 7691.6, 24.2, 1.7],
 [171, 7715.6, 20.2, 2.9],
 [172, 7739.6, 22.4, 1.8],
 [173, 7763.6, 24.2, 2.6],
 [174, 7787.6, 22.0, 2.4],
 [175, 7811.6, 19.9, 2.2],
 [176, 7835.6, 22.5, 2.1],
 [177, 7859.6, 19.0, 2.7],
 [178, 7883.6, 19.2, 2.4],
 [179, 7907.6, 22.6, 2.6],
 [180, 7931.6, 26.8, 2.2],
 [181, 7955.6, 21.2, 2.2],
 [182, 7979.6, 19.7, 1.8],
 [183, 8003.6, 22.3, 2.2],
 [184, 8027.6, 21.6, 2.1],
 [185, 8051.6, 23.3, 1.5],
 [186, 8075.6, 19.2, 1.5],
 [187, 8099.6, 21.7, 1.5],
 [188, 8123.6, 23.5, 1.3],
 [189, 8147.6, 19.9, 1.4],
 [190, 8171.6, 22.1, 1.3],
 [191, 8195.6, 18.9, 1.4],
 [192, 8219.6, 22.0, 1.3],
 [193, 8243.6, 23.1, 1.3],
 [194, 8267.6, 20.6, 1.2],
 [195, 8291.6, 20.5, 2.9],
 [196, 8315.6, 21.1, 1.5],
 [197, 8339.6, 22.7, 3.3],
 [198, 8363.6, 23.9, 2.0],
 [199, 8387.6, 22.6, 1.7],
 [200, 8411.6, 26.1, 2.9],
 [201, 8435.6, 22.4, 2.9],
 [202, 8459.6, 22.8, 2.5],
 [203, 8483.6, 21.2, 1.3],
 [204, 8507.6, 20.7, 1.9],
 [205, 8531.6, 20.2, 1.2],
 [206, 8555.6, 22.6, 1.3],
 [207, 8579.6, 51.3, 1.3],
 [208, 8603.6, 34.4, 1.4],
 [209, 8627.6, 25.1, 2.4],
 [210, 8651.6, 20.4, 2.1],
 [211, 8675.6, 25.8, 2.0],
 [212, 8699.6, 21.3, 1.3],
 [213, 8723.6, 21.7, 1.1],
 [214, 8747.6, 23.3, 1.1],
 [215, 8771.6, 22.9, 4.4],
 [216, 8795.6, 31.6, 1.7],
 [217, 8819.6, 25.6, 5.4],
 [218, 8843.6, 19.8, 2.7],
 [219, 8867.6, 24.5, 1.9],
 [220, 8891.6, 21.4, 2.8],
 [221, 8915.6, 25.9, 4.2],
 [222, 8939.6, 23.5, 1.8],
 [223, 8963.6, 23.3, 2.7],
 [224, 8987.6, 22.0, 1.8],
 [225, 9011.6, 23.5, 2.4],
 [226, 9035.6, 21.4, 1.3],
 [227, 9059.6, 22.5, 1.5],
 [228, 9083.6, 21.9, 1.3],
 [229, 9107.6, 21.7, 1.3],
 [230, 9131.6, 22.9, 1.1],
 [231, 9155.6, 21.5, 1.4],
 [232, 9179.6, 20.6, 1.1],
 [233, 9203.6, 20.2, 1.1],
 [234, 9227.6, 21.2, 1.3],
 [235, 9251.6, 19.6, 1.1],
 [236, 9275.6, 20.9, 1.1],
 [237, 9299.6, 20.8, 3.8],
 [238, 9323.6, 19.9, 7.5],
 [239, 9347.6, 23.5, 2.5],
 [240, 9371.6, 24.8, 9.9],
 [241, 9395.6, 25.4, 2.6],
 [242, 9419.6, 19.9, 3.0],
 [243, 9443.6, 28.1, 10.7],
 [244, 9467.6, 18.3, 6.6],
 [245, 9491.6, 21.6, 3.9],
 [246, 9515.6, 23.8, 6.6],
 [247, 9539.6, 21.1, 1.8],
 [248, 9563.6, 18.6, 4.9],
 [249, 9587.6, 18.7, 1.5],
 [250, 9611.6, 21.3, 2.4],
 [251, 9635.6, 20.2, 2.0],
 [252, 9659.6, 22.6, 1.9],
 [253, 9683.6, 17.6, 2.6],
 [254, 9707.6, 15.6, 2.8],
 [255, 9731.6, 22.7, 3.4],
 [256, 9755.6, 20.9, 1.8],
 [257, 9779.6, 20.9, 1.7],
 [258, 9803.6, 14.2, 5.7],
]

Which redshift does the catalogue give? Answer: 0.31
